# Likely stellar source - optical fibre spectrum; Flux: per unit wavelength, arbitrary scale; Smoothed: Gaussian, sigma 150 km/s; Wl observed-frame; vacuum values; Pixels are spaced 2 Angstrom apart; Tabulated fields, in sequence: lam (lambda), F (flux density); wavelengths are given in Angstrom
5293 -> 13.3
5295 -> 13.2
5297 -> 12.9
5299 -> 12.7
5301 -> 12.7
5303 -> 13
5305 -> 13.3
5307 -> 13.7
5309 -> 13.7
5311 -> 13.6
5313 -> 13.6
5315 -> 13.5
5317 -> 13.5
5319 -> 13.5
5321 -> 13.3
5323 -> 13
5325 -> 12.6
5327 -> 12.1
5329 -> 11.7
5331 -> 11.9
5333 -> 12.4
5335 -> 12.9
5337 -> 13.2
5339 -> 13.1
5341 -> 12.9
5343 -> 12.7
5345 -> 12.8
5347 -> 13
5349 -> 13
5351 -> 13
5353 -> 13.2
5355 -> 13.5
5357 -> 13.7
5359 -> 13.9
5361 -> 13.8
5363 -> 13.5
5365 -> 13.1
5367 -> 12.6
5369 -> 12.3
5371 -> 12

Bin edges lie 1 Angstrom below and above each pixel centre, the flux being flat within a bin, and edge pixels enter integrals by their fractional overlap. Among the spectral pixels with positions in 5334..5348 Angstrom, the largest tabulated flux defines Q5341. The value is 13.2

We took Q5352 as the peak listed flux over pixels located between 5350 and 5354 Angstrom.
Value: 13.2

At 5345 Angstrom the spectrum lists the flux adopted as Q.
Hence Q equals 12.8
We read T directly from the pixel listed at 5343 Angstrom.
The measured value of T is 12.7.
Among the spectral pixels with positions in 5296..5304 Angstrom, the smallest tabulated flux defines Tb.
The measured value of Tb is 12.7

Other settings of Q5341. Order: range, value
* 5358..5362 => 13.9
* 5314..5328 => 13.5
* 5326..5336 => 12.9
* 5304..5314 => 13.7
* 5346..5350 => 13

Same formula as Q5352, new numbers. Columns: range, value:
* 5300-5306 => 13.3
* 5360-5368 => 13.8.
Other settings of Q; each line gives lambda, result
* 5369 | 12.3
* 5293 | 13.3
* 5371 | 12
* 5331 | 11.9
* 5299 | 12.7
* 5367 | 12.6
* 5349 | 13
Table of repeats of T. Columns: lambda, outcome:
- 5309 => 13.7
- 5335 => 12.9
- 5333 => 12.4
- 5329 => 11.7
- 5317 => 13.5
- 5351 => 13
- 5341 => 12.9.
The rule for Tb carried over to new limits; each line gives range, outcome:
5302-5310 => 13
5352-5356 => 13.2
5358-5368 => 12.6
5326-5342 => 11.7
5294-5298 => 12.9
